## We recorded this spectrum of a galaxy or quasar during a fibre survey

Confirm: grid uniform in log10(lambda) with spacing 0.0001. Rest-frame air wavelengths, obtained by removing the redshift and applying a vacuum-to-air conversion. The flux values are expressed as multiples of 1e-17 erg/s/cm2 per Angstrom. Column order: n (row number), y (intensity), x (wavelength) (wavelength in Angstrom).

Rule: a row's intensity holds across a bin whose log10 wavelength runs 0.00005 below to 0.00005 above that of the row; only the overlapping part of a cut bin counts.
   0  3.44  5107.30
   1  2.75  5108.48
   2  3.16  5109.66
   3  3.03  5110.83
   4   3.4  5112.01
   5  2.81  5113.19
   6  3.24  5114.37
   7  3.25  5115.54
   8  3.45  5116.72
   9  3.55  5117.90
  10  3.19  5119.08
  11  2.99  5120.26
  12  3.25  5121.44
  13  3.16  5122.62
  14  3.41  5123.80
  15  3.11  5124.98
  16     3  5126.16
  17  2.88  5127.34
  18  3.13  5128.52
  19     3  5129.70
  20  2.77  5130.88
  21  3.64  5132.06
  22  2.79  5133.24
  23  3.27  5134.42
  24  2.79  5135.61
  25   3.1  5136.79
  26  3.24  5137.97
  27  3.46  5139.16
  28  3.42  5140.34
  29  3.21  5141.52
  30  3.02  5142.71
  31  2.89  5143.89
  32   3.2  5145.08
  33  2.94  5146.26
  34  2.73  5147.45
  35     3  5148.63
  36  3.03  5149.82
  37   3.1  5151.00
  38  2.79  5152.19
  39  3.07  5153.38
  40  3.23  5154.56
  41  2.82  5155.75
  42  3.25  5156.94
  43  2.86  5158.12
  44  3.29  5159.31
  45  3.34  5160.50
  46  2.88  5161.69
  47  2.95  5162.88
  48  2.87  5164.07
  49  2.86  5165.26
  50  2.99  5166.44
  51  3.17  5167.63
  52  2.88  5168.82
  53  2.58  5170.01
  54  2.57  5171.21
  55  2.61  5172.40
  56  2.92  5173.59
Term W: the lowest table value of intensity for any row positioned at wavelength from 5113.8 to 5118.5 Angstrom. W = 3.24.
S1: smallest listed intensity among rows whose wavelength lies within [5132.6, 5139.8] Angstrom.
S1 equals 2.79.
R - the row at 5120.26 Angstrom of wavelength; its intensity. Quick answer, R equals 2.99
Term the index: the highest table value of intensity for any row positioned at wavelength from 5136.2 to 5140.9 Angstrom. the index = 3.46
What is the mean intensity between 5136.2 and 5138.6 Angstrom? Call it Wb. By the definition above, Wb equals 3.17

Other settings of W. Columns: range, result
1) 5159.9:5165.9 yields 2.86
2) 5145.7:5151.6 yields 2.73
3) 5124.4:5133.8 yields 2.77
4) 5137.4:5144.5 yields 2.89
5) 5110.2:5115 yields 2.81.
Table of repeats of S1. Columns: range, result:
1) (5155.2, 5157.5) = 2.82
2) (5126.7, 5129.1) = 2.88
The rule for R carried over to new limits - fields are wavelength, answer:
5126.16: 3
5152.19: 2.79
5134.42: 3.27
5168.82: 2.88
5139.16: 3.46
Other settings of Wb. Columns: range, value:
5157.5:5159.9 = 3.08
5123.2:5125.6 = 3.26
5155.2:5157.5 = 3.03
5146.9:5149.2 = 2.87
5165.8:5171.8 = 2.84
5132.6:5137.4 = 3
